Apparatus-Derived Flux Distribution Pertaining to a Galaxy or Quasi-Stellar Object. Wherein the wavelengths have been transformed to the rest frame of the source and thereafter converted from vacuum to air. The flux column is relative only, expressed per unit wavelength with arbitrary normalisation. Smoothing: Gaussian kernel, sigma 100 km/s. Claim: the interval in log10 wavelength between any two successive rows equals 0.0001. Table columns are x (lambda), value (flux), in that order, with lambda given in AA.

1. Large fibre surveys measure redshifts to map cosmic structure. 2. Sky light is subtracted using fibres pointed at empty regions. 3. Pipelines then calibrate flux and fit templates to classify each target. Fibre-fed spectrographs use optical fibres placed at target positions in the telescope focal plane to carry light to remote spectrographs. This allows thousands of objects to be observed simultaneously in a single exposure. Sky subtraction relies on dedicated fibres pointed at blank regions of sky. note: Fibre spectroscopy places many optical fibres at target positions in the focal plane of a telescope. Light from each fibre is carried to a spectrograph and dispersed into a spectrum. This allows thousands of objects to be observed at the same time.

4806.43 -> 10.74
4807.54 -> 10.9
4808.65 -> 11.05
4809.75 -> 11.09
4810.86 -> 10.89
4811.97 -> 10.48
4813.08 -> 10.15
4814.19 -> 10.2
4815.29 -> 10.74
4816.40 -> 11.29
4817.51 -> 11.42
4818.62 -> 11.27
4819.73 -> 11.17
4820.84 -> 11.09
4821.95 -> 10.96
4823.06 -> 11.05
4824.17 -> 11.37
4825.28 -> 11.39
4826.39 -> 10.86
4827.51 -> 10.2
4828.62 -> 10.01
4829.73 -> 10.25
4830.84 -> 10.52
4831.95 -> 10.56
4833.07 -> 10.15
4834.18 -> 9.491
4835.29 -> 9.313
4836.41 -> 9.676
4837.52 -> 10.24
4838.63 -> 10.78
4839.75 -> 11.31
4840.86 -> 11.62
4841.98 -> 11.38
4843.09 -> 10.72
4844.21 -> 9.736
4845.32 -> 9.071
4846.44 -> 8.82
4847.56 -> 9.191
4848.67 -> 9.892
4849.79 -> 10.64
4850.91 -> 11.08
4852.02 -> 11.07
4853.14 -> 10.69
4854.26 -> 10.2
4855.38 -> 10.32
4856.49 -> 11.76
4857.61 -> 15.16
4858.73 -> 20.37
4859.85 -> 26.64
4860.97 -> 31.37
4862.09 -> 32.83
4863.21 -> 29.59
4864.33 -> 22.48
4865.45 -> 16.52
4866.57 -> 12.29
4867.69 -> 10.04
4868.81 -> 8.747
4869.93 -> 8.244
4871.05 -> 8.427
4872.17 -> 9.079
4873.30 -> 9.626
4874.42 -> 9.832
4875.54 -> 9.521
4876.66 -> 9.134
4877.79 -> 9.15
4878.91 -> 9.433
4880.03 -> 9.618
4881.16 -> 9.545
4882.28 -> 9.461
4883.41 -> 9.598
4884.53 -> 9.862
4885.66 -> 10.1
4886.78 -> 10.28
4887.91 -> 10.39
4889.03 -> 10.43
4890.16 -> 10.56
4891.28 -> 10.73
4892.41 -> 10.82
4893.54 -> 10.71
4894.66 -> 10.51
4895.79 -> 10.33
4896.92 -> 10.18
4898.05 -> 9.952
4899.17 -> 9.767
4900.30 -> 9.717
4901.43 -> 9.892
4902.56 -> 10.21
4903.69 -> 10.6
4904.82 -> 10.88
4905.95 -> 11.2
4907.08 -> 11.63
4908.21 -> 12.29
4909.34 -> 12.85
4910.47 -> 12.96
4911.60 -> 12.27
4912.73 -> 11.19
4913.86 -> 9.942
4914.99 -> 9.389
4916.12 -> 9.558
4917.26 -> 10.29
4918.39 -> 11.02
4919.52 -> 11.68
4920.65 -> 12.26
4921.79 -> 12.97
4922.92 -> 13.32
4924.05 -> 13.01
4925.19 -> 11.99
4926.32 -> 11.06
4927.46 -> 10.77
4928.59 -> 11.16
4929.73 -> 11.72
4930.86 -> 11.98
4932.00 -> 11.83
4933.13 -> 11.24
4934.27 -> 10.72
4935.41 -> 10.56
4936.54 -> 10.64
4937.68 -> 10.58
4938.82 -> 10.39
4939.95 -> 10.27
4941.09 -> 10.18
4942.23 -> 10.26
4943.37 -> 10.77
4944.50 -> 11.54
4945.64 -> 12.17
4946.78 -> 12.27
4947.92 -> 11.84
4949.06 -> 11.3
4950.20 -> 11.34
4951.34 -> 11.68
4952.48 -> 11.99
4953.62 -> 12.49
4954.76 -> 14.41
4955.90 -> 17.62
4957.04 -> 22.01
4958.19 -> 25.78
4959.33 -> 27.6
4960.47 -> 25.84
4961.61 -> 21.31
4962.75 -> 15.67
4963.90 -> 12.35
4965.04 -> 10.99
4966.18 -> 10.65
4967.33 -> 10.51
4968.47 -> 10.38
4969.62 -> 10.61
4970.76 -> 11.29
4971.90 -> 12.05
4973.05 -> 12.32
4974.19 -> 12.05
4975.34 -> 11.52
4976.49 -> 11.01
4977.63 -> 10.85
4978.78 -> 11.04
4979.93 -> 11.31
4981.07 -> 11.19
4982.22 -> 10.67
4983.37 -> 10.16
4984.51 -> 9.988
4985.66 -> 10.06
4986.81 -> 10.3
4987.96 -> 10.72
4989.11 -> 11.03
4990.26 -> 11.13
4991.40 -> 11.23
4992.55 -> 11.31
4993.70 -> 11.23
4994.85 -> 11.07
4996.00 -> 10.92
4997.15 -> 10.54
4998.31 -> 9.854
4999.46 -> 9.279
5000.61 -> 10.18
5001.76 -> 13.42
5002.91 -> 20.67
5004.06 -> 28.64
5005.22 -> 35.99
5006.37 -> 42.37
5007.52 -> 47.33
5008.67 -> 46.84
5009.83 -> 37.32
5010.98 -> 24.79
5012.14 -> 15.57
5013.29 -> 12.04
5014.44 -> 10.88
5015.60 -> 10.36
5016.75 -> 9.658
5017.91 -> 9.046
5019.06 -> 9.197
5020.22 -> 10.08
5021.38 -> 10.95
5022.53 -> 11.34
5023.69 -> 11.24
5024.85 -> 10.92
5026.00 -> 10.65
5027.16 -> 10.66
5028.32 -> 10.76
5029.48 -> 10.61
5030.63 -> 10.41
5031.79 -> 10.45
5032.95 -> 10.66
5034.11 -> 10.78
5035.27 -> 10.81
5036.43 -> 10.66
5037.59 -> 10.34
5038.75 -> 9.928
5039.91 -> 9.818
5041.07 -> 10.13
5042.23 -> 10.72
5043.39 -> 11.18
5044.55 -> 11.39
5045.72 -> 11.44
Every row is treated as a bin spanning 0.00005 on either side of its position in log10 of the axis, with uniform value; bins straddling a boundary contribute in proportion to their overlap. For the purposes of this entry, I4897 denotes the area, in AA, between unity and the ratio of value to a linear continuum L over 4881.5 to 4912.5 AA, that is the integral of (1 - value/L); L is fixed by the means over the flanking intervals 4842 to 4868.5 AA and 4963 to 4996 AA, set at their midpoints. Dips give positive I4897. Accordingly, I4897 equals 6.9 AA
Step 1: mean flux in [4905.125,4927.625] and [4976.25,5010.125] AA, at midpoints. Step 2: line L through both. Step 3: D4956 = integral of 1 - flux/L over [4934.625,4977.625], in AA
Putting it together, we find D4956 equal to 2.8 AA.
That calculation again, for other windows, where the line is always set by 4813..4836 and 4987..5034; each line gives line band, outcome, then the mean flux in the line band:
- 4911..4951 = 6.7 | 11.2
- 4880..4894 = 2.5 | 10.2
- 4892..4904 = 2.3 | 10.2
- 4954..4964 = -4.4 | 20.5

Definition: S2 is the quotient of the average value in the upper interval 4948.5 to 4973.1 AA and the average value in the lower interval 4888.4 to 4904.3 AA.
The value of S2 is 1.46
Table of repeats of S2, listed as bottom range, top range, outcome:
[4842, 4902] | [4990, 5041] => 1.26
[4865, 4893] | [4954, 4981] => 1.46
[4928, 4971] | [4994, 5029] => 1.30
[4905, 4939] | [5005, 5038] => 1.44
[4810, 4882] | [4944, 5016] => 1.30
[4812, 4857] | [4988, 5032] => 1.52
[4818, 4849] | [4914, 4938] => 1.08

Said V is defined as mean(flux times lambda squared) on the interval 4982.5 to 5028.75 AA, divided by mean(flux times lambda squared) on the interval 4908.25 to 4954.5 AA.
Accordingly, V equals 1.42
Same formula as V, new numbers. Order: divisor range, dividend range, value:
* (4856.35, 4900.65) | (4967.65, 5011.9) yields 1.32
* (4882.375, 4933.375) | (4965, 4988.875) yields 1.02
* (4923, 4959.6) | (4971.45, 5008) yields 1.17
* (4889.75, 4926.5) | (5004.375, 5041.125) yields 1.52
